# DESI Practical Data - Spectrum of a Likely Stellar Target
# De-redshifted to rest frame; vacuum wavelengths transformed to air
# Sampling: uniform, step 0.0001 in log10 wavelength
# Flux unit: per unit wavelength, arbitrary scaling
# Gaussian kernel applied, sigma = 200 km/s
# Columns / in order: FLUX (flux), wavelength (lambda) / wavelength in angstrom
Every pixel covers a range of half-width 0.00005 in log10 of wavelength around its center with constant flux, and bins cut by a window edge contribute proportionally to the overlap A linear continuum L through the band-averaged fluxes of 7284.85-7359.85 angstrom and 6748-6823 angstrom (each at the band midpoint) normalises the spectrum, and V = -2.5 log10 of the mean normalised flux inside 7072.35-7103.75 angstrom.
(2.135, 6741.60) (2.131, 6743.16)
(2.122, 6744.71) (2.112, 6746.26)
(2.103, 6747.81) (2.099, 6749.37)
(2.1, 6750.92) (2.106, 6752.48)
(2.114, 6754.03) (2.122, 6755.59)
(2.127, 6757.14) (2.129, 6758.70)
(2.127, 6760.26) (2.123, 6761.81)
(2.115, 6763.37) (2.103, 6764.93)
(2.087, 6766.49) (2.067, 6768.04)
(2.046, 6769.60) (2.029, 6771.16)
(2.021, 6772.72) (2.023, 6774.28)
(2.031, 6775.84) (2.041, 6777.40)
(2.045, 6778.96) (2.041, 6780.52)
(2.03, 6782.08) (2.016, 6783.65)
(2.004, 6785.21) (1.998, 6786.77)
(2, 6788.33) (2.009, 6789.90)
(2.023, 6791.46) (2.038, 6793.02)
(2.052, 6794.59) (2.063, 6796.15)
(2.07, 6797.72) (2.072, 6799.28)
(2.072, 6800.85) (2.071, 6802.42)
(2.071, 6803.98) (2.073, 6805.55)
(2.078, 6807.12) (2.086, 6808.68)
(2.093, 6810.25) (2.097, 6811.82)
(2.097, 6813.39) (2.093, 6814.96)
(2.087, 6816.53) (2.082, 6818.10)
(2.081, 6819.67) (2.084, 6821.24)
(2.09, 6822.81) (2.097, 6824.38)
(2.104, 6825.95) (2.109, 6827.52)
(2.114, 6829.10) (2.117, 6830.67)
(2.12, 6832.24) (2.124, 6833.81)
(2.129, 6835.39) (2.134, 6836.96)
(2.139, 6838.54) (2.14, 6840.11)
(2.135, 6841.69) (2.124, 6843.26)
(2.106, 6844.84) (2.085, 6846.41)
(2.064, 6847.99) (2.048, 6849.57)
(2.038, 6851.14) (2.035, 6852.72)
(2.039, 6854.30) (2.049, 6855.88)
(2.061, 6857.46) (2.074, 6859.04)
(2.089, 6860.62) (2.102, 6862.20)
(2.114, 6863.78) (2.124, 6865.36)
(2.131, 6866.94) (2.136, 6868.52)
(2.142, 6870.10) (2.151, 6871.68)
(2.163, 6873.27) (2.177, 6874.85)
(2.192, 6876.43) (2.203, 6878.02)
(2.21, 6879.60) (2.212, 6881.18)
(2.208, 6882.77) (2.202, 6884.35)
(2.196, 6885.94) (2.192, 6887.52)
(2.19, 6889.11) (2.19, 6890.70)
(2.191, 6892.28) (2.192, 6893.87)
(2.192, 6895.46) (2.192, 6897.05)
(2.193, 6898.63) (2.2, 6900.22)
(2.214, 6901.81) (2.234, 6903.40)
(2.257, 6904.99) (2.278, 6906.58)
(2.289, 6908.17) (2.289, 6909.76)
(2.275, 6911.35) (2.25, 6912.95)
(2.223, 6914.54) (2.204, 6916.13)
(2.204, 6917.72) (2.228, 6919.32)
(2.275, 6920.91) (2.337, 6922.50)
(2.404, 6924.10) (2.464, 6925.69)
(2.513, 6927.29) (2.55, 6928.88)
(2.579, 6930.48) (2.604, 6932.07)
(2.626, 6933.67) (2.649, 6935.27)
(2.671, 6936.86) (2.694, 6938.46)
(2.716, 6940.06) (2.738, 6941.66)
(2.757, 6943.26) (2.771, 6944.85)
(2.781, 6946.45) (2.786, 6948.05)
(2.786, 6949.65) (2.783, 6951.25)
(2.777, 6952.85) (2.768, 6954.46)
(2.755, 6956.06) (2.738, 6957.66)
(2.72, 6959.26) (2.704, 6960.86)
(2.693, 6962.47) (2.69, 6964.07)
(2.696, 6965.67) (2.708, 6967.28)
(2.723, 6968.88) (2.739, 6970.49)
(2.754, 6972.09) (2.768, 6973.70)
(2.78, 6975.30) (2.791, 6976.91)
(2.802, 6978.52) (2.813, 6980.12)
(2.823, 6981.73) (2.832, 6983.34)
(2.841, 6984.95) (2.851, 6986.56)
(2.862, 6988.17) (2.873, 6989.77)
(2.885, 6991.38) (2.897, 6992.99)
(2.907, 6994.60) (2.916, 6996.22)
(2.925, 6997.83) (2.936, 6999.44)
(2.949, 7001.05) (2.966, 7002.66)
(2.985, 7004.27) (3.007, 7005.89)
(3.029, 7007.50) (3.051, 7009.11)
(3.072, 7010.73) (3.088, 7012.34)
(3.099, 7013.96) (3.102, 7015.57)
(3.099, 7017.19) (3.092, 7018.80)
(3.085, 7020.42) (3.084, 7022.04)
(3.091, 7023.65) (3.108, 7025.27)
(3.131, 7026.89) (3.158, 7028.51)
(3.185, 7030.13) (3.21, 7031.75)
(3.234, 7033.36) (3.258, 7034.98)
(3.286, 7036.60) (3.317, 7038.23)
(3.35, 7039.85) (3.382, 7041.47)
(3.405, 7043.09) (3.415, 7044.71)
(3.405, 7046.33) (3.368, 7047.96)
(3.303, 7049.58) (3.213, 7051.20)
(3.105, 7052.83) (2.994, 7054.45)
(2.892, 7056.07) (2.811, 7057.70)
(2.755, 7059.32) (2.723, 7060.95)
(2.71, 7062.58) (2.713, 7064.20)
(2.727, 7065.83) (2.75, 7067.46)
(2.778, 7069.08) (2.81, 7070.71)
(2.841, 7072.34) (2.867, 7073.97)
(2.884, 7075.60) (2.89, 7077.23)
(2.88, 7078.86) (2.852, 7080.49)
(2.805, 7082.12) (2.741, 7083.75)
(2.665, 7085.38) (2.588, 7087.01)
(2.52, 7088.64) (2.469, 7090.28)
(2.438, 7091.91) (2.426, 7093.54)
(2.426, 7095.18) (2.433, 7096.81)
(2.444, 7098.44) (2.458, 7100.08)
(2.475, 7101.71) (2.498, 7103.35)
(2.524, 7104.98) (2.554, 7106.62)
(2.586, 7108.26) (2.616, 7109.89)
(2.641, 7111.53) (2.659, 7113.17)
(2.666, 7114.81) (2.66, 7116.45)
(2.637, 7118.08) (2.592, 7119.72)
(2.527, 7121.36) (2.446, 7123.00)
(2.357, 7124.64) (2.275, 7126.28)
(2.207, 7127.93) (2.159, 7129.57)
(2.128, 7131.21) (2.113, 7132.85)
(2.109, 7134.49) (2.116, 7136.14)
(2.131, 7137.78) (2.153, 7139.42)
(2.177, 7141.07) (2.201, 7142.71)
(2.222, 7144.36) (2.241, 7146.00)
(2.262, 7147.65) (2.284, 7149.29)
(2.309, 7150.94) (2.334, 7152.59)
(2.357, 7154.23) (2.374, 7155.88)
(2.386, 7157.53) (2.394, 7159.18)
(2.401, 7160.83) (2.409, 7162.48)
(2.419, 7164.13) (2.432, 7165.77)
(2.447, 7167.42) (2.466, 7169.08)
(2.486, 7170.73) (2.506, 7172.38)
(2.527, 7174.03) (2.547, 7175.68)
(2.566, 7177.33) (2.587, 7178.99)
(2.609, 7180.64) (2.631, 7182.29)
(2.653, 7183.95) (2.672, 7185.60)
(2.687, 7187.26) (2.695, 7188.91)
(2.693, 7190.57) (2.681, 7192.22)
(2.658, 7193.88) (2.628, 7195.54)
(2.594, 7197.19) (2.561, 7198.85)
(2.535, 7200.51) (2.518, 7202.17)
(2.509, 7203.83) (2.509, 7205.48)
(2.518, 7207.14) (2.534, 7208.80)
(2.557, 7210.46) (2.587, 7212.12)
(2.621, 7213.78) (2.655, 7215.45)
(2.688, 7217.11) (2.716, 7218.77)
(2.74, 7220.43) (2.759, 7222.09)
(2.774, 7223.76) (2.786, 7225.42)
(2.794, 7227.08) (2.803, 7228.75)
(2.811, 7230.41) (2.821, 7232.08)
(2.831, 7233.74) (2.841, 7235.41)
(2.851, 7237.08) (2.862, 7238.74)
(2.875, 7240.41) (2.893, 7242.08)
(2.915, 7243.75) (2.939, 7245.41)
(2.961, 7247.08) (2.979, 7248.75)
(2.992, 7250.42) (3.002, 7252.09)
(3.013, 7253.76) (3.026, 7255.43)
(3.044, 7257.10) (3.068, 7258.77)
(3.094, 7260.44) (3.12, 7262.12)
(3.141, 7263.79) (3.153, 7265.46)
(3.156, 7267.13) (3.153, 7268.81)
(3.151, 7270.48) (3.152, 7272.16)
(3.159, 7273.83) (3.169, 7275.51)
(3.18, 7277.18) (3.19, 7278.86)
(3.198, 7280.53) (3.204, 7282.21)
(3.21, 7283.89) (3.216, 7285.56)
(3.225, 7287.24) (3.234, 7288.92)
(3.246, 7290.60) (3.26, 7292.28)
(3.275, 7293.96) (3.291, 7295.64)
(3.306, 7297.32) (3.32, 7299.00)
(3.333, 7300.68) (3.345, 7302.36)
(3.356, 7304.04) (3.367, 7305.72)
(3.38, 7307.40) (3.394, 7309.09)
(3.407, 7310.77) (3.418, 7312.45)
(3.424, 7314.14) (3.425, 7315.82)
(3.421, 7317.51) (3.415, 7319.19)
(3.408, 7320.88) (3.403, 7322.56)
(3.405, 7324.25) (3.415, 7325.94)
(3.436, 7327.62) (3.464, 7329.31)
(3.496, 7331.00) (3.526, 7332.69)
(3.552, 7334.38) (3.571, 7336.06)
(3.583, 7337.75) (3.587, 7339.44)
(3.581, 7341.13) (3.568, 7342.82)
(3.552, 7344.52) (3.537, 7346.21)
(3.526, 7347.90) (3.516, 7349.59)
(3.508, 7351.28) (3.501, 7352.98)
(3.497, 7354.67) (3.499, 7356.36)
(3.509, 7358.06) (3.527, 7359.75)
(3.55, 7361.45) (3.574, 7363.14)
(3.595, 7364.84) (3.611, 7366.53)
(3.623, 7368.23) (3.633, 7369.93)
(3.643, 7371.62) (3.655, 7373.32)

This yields 0.082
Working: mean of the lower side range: 2.07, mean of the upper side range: 3.43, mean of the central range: 2.63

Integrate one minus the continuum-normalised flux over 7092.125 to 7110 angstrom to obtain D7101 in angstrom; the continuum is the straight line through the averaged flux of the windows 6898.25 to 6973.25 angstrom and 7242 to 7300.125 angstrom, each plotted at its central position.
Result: 2.2 angstrom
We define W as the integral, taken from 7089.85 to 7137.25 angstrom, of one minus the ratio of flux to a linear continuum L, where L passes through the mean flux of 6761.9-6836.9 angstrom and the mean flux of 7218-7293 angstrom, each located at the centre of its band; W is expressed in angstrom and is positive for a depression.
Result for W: 4.99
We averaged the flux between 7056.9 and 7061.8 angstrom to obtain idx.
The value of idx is 2.76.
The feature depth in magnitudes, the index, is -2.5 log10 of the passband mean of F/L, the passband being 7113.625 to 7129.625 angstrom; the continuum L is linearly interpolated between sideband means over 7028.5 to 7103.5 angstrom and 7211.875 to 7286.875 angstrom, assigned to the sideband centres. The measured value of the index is 0.18 mag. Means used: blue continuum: 2.89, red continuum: 2.97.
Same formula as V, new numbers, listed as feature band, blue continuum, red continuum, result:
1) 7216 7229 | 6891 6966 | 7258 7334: 0.14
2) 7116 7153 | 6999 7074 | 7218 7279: 0.30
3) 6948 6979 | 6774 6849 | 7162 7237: -0.20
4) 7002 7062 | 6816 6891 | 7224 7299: -0.23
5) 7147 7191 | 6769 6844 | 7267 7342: 0.20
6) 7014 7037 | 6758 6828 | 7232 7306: -0.22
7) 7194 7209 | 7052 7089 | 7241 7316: 0.19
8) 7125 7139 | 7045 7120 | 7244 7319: 0.30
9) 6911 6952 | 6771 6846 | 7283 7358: -0.06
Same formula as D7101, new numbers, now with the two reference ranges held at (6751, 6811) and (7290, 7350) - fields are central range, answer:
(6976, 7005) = -3.18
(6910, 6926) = 0.87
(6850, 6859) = 0.81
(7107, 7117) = 0.93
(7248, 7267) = 1.23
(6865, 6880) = 0.87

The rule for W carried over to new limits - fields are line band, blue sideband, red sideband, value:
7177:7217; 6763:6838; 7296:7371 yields 6.58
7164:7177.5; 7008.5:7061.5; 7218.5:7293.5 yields 2.56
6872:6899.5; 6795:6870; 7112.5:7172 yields -0.73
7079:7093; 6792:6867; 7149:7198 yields -1.36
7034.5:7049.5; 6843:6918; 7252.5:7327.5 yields -4.38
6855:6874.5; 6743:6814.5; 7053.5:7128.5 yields 1.00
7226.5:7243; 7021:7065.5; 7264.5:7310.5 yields 1.96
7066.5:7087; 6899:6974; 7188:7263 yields -1.11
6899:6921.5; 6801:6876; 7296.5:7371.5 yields 0.56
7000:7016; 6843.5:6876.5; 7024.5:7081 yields -1.15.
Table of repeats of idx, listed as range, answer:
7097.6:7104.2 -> 2.47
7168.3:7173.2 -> 2.49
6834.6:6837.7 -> 2.13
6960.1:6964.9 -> 2.7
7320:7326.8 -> 3.41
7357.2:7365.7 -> 3.55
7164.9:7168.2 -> 2.45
